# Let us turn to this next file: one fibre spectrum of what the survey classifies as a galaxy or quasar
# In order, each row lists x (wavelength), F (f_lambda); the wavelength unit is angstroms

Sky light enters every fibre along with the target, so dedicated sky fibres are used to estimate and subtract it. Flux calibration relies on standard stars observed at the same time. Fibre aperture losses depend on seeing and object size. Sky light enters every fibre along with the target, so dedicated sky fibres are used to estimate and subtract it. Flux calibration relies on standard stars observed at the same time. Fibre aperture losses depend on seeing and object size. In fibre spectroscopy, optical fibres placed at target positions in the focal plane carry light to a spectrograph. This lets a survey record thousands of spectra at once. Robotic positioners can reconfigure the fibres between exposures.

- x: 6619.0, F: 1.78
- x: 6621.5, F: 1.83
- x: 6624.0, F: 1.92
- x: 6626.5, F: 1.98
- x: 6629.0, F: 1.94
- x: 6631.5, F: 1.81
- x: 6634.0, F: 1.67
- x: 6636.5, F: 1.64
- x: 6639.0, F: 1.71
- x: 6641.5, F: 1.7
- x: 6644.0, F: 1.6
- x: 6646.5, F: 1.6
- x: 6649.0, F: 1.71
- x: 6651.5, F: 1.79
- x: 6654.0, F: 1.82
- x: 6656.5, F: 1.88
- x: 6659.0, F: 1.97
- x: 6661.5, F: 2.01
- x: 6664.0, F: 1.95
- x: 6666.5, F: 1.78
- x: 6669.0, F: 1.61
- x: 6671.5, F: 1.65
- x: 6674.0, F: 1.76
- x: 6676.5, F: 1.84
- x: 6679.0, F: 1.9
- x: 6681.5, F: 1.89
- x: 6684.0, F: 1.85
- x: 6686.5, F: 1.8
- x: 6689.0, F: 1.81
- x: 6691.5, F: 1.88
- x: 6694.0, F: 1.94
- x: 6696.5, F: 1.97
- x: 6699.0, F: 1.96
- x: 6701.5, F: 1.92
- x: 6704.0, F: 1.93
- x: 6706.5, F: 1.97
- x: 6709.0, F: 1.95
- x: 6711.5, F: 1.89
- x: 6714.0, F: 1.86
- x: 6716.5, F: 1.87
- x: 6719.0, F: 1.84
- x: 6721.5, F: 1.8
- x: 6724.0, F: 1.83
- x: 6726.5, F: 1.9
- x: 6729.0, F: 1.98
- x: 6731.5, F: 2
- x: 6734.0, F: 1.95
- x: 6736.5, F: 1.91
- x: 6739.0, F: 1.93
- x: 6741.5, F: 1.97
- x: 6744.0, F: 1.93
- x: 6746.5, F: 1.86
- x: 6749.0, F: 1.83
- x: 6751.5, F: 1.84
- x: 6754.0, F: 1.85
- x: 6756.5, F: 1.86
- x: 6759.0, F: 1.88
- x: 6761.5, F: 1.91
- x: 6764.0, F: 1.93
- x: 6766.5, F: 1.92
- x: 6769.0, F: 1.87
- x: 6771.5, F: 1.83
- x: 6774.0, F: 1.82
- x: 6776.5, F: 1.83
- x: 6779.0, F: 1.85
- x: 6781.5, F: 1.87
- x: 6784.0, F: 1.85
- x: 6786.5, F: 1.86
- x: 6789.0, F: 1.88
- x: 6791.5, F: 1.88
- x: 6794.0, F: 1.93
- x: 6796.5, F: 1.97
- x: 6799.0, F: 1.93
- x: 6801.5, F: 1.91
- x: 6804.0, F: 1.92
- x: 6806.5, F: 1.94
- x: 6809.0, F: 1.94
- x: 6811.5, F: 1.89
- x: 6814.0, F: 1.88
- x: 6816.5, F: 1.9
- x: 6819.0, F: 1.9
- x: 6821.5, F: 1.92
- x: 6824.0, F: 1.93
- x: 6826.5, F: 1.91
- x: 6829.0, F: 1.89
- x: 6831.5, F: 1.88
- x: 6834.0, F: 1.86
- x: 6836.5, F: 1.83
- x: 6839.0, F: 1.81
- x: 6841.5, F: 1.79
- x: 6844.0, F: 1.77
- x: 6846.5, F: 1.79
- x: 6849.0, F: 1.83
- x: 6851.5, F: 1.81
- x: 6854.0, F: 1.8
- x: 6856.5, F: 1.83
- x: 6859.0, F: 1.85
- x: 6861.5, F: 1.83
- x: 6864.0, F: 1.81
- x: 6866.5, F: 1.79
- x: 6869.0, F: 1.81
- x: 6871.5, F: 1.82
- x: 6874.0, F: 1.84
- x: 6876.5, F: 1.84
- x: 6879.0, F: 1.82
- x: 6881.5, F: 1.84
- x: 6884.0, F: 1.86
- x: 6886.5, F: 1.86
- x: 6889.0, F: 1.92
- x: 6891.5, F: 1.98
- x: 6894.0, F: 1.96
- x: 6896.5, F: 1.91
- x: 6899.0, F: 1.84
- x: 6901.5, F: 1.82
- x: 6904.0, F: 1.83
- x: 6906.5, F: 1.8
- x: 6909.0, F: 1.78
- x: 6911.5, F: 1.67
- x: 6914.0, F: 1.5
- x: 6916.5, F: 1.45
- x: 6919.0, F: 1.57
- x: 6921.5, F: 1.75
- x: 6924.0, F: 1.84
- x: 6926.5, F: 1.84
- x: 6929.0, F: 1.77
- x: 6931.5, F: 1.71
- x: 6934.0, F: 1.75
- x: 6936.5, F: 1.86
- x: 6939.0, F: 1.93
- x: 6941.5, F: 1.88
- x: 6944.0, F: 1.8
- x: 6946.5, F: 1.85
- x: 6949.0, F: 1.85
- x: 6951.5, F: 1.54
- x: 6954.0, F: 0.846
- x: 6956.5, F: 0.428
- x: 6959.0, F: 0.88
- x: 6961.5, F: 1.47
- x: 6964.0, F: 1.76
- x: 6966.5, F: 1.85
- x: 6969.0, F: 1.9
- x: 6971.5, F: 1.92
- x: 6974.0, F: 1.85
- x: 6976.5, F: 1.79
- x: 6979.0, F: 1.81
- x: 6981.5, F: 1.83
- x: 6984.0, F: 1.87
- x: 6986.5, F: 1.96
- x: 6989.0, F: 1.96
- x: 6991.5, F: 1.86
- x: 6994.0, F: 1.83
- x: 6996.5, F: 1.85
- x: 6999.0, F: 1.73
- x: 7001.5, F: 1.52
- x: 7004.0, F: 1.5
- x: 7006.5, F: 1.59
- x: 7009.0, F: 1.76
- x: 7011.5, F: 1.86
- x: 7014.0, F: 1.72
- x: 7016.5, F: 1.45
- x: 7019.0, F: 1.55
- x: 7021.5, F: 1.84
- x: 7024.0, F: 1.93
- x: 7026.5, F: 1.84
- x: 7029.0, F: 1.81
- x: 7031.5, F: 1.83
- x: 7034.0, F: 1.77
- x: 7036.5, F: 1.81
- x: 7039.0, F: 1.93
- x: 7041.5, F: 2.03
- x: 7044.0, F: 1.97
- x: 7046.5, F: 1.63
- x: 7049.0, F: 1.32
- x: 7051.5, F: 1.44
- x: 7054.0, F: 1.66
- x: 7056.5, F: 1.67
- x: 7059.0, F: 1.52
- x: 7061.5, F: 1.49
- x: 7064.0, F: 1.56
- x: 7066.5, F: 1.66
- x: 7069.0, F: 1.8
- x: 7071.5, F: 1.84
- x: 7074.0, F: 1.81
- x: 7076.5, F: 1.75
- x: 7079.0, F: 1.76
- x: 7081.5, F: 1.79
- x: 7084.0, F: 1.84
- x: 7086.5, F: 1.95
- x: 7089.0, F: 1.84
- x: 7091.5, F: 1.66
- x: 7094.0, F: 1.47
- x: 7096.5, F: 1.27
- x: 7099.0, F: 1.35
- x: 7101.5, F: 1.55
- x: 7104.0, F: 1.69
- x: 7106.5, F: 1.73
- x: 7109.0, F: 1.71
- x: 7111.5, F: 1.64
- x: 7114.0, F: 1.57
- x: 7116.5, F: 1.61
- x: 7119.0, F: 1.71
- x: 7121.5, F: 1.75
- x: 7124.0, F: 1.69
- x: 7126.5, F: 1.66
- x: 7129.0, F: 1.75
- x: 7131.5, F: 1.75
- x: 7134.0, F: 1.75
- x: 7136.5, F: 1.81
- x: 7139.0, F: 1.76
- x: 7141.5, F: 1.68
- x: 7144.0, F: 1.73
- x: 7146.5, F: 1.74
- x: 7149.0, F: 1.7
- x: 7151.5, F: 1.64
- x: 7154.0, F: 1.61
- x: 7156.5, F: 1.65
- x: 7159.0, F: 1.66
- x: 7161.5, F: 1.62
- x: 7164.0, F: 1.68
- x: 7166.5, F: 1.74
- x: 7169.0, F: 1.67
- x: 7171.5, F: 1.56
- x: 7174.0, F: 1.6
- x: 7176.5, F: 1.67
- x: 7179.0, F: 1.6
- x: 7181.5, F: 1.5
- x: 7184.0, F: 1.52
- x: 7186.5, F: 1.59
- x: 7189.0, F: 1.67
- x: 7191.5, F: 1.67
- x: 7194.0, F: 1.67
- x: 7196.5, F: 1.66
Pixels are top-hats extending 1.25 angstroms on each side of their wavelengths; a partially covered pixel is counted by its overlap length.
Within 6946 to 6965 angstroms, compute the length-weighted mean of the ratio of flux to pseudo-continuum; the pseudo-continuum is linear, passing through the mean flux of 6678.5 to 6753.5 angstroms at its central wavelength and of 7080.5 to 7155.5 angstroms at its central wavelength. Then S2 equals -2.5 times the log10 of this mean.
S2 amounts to 0.33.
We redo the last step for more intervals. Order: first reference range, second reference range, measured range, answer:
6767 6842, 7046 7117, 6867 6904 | -0.030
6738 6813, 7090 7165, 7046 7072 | 0.071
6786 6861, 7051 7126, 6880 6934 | 0.014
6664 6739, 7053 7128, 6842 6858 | -0.007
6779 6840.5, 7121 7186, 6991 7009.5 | 0.046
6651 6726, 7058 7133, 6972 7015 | -0.039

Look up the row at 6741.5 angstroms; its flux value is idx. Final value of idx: 1.97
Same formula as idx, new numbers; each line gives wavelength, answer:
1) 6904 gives 1.83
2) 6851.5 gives 1.81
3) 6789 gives 1.88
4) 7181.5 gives 1.5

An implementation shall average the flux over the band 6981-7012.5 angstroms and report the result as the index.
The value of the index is 1.78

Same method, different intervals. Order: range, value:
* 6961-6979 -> 1.81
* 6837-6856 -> 1.8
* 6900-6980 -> 1.67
